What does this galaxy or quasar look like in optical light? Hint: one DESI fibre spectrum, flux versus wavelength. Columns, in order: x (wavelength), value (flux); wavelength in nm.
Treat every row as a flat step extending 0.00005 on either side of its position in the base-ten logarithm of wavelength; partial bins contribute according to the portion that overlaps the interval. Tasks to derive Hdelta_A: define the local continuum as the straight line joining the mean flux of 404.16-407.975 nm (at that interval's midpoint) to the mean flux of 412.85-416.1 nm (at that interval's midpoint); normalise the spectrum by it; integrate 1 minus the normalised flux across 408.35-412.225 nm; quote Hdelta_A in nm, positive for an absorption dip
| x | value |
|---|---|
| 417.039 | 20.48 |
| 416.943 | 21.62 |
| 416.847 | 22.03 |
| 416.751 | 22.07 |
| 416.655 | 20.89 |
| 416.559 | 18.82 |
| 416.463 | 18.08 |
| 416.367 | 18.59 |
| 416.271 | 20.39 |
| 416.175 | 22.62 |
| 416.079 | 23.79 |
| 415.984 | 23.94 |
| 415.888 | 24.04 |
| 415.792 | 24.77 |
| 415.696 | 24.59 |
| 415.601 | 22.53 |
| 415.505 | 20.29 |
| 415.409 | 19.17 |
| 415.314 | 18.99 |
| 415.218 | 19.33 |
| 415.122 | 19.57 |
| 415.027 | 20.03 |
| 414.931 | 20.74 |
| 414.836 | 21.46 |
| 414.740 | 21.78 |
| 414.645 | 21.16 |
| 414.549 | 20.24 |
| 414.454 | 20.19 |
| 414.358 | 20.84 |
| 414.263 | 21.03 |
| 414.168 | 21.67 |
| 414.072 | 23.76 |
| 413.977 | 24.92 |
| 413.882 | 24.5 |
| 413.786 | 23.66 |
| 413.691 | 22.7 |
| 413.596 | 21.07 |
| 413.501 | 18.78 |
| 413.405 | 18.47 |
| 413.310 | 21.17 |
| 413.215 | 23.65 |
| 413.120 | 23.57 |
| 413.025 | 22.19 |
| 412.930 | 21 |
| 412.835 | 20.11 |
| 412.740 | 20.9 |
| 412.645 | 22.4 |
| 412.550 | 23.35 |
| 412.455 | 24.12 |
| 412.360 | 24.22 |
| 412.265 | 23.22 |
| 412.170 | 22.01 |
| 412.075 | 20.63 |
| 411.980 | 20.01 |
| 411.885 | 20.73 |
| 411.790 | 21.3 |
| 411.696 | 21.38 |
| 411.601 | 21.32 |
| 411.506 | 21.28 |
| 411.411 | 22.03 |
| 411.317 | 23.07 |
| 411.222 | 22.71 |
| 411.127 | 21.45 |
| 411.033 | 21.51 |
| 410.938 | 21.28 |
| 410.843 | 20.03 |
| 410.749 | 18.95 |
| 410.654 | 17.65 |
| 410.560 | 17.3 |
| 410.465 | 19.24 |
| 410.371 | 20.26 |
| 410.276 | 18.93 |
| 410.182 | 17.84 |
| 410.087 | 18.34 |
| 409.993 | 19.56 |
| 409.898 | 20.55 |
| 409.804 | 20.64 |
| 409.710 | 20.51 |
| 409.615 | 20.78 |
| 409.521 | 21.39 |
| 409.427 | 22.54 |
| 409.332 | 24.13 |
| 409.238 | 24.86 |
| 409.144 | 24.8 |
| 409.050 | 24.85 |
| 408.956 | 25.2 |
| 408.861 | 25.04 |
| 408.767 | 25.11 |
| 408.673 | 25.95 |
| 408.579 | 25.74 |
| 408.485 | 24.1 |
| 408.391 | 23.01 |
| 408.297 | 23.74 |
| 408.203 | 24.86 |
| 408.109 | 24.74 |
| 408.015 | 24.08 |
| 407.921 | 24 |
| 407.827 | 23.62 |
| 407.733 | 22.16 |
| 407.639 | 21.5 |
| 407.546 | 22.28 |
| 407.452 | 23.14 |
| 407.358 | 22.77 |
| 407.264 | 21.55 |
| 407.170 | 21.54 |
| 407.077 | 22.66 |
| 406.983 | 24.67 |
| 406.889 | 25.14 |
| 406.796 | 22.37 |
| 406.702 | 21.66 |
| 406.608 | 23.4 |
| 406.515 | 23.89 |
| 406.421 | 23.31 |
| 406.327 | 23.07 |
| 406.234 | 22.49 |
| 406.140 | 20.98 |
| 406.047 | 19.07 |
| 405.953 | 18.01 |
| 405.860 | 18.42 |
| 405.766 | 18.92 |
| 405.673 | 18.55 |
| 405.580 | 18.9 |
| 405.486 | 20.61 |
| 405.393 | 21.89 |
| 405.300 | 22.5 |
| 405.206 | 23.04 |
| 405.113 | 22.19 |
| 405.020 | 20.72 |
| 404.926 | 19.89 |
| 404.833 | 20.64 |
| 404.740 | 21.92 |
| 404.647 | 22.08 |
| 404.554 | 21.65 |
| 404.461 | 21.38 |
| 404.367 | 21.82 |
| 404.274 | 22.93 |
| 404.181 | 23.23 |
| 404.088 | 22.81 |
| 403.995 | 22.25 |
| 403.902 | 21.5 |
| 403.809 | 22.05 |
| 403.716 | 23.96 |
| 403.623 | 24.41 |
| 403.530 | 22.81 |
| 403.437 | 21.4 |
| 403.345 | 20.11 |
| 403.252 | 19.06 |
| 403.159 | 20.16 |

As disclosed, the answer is 0.02 nm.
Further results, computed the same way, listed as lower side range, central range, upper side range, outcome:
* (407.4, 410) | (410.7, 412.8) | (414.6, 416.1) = 0.08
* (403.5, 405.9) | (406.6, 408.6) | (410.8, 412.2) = -0.17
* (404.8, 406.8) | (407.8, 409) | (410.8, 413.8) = -0.18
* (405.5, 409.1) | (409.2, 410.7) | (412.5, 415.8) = 0.14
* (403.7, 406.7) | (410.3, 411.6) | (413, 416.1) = 0.07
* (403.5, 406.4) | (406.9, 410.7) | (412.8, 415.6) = -0.19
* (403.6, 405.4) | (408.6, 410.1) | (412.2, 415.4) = -0.07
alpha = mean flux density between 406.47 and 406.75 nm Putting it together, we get 23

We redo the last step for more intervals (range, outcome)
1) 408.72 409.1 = 25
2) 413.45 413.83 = 21.5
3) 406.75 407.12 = 23.7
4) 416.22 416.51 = 19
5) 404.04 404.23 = 23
